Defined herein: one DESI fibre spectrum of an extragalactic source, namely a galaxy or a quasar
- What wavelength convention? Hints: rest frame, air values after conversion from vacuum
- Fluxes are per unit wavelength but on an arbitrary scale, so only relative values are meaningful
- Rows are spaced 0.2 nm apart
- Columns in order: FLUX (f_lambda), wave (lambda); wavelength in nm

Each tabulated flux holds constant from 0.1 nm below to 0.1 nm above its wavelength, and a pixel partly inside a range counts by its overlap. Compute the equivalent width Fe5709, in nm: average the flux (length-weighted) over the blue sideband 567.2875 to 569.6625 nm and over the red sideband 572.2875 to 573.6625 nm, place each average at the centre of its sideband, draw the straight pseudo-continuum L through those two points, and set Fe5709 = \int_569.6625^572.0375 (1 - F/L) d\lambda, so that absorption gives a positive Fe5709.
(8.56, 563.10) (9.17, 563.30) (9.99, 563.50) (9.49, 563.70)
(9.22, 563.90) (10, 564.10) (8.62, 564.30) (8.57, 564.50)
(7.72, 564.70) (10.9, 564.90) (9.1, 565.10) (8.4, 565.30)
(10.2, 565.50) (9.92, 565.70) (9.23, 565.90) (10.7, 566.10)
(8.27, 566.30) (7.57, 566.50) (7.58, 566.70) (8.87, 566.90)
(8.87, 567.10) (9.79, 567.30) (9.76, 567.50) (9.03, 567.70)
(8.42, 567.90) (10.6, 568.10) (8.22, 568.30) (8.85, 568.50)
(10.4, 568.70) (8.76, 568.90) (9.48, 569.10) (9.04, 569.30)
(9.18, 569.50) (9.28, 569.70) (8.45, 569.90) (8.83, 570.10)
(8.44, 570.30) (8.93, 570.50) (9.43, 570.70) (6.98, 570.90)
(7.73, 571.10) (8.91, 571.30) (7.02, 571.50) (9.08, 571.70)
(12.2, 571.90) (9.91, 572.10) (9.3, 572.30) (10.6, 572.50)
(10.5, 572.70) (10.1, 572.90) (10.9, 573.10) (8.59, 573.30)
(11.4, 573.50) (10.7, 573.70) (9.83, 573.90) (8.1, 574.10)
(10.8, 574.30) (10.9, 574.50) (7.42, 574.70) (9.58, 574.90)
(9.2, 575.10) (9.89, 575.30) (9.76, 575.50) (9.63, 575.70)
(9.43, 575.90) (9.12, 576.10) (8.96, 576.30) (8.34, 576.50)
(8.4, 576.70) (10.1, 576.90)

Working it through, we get 0.25 nm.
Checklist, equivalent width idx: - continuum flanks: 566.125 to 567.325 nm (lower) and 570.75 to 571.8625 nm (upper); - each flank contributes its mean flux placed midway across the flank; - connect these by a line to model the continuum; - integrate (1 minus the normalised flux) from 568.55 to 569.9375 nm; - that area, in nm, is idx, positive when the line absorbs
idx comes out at -0.14 nm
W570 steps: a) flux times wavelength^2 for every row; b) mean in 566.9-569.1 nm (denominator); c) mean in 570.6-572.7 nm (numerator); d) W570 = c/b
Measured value 1.00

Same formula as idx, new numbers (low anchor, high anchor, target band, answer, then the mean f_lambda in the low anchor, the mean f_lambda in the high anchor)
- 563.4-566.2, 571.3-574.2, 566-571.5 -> 0.44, 9.43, 9.84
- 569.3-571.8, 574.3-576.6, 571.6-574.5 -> -0.39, 8.54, 9.36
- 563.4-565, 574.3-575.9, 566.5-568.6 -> 0.10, 9.31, 9.56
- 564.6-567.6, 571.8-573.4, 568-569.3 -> 0.03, 9.13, 10.3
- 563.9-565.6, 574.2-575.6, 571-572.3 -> 0.05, 9.19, 9.65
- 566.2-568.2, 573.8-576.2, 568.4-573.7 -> -0.10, 8.88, 9.47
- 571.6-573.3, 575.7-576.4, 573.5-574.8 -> 0.00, 10.2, 9.24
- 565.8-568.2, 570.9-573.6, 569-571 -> 0.12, 9.06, 9.61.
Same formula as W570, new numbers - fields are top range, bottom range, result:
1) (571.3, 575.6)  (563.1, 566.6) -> 1.09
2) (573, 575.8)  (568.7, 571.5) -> 1.14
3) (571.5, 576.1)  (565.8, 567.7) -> 1.12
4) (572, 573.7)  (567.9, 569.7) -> 1.12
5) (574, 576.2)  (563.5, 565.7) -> 1.05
